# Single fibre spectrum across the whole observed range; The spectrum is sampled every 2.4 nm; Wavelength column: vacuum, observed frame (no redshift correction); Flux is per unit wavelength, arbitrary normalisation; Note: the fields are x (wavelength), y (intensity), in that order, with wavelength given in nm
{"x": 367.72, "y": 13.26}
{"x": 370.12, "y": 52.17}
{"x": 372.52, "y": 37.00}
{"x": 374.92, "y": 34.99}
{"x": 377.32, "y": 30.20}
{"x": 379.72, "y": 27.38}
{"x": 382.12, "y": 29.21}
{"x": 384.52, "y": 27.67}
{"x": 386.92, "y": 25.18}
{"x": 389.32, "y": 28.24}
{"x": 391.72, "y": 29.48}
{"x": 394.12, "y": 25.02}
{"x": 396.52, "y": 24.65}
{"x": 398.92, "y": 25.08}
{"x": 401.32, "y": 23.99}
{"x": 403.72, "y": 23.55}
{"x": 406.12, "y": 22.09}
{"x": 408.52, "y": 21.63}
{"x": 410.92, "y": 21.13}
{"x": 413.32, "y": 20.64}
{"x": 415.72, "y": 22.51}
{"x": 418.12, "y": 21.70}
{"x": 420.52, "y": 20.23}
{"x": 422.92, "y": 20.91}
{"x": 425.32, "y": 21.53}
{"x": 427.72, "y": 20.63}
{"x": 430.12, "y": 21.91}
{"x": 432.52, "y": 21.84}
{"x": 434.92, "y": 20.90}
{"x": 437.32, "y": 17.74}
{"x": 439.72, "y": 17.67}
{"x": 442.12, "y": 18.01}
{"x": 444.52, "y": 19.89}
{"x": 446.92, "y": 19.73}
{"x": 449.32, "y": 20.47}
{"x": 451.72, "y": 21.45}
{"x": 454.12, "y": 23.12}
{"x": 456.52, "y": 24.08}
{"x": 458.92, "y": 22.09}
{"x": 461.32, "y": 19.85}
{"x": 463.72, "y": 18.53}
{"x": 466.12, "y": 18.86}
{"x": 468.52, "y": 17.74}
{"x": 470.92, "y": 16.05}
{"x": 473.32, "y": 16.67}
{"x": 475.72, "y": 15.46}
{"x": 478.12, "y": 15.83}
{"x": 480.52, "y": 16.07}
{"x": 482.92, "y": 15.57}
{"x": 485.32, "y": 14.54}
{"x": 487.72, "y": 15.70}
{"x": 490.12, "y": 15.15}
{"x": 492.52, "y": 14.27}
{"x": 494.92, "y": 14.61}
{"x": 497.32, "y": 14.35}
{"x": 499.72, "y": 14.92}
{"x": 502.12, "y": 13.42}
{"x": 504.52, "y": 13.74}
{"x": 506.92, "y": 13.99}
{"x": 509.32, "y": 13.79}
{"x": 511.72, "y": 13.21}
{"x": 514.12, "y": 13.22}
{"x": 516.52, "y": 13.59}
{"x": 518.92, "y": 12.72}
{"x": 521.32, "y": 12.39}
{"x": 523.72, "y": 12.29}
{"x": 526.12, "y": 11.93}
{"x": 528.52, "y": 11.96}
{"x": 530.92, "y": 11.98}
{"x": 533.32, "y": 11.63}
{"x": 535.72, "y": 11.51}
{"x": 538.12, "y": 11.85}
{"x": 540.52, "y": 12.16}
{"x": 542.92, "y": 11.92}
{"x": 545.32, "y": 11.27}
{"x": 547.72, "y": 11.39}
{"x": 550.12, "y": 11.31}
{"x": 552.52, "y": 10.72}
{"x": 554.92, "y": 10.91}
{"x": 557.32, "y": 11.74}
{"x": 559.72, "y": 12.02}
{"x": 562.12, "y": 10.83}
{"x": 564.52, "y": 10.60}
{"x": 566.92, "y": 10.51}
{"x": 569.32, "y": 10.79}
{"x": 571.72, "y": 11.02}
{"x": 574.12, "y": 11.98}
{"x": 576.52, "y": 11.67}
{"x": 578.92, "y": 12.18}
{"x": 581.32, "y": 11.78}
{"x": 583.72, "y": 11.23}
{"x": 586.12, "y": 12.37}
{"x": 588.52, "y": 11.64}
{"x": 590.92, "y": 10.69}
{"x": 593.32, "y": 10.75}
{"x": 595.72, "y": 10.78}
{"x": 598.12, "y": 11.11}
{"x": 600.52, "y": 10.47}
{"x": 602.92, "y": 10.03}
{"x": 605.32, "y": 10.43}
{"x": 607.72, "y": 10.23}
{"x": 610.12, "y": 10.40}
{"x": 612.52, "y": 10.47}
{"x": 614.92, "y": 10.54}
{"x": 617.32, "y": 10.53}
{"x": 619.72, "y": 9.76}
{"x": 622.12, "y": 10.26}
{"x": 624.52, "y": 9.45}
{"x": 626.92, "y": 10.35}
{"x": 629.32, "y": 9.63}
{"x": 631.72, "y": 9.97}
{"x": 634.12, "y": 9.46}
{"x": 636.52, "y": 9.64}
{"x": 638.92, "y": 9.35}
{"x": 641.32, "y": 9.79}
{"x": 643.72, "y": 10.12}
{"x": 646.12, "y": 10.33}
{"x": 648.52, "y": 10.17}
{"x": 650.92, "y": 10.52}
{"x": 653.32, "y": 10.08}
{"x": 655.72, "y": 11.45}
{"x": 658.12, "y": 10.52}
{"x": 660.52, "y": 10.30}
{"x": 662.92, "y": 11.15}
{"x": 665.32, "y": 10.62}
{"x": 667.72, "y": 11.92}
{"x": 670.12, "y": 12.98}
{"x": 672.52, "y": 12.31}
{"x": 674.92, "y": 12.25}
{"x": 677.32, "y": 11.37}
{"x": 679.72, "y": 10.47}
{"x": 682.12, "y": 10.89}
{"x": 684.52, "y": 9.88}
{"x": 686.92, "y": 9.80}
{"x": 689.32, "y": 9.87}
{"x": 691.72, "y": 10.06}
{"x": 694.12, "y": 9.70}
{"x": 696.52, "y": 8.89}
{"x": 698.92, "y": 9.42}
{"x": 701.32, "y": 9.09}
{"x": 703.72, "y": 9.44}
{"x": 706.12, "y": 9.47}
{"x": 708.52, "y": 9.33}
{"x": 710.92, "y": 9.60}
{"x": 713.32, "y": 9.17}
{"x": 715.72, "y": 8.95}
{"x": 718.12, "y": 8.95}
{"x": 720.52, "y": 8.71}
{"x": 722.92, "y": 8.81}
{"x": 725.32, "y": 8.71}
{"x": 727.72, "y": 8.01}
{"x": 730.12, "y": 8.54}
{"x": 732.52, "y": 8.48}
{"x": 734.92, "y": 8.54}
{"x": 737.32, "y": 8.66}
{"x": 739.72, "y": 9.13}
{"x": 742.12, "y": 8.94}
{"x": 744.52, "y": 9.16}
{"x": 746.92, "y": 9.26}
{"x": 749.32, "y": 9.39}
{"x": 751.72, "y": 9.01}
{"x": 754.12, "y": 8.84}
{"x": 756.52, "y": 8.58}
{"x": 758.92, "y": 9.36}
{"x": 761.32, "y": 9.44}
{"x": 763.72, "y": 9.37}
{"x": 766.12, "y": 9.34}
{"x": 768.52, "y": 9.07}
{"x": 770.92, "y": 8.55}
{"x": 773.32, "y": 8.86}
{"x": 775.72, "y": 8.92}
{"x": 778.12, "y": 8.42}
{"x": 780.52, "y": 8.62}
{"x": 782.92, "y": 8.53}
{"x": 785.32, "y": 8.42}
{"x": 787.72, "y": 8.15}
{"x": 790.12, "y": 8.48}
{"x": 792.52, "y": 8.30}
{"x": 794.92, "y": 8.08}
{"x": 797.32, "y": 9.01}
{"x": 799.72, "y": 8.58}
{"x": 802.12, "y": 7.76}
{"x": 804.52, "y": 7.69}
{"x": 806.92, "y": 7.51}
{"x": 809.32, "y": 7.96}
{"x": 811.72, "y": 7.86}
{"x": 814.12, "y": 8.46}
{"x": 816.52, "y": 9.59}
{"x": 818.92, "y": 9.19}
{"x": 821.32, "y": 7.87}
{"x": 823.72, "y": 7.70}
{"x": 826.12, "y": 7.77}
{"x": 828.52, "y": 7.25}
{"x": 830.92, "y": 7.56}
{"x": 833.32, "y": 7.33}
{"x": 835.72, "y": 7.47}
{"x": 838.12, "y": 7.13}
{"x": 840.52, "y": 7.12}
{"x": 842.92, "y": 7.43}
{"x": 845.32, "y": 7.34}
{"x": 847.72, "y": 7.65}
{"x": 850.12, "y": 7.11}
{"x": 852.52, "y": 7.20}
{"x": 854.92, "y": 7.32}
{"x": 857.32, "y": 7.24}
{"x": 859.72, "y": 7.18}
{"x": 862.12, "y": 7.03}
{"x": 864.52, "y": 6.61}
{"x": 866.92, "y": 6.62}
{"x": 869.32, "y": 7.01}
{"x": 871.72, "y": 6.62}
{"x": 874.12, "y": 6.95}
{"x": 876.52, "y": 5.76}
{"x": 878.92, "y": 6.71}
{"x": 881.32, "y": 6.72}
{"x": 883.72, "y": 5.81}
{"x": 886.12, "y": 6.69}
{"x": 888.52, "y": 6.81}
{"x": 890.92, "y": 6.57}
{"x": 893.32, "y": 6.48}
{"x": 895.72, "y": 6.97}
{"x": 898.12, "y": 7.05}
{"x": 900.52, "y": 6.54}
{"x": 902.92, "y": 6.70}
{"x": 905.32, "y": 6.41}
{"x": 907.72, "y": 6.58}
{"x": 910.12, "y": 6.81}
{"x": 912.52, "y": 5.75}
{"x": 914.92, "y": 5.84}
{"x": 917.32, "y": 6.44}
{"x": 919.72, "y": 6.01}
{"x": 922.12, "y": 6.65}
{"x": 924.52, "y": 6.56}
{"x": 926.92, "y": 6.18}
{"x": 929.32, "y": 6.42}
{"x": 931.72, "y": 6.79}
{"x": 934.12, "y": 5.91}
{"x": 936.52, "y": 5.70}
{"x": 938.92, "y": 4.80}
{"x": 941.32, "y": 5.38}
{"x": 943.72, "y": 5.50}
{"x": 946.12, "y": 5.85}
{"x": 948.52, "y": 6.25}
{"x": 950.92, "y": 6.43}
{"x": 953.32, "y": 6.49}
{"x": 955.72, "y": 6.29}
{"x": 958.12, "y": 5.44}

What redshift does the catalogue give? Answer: 1.40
